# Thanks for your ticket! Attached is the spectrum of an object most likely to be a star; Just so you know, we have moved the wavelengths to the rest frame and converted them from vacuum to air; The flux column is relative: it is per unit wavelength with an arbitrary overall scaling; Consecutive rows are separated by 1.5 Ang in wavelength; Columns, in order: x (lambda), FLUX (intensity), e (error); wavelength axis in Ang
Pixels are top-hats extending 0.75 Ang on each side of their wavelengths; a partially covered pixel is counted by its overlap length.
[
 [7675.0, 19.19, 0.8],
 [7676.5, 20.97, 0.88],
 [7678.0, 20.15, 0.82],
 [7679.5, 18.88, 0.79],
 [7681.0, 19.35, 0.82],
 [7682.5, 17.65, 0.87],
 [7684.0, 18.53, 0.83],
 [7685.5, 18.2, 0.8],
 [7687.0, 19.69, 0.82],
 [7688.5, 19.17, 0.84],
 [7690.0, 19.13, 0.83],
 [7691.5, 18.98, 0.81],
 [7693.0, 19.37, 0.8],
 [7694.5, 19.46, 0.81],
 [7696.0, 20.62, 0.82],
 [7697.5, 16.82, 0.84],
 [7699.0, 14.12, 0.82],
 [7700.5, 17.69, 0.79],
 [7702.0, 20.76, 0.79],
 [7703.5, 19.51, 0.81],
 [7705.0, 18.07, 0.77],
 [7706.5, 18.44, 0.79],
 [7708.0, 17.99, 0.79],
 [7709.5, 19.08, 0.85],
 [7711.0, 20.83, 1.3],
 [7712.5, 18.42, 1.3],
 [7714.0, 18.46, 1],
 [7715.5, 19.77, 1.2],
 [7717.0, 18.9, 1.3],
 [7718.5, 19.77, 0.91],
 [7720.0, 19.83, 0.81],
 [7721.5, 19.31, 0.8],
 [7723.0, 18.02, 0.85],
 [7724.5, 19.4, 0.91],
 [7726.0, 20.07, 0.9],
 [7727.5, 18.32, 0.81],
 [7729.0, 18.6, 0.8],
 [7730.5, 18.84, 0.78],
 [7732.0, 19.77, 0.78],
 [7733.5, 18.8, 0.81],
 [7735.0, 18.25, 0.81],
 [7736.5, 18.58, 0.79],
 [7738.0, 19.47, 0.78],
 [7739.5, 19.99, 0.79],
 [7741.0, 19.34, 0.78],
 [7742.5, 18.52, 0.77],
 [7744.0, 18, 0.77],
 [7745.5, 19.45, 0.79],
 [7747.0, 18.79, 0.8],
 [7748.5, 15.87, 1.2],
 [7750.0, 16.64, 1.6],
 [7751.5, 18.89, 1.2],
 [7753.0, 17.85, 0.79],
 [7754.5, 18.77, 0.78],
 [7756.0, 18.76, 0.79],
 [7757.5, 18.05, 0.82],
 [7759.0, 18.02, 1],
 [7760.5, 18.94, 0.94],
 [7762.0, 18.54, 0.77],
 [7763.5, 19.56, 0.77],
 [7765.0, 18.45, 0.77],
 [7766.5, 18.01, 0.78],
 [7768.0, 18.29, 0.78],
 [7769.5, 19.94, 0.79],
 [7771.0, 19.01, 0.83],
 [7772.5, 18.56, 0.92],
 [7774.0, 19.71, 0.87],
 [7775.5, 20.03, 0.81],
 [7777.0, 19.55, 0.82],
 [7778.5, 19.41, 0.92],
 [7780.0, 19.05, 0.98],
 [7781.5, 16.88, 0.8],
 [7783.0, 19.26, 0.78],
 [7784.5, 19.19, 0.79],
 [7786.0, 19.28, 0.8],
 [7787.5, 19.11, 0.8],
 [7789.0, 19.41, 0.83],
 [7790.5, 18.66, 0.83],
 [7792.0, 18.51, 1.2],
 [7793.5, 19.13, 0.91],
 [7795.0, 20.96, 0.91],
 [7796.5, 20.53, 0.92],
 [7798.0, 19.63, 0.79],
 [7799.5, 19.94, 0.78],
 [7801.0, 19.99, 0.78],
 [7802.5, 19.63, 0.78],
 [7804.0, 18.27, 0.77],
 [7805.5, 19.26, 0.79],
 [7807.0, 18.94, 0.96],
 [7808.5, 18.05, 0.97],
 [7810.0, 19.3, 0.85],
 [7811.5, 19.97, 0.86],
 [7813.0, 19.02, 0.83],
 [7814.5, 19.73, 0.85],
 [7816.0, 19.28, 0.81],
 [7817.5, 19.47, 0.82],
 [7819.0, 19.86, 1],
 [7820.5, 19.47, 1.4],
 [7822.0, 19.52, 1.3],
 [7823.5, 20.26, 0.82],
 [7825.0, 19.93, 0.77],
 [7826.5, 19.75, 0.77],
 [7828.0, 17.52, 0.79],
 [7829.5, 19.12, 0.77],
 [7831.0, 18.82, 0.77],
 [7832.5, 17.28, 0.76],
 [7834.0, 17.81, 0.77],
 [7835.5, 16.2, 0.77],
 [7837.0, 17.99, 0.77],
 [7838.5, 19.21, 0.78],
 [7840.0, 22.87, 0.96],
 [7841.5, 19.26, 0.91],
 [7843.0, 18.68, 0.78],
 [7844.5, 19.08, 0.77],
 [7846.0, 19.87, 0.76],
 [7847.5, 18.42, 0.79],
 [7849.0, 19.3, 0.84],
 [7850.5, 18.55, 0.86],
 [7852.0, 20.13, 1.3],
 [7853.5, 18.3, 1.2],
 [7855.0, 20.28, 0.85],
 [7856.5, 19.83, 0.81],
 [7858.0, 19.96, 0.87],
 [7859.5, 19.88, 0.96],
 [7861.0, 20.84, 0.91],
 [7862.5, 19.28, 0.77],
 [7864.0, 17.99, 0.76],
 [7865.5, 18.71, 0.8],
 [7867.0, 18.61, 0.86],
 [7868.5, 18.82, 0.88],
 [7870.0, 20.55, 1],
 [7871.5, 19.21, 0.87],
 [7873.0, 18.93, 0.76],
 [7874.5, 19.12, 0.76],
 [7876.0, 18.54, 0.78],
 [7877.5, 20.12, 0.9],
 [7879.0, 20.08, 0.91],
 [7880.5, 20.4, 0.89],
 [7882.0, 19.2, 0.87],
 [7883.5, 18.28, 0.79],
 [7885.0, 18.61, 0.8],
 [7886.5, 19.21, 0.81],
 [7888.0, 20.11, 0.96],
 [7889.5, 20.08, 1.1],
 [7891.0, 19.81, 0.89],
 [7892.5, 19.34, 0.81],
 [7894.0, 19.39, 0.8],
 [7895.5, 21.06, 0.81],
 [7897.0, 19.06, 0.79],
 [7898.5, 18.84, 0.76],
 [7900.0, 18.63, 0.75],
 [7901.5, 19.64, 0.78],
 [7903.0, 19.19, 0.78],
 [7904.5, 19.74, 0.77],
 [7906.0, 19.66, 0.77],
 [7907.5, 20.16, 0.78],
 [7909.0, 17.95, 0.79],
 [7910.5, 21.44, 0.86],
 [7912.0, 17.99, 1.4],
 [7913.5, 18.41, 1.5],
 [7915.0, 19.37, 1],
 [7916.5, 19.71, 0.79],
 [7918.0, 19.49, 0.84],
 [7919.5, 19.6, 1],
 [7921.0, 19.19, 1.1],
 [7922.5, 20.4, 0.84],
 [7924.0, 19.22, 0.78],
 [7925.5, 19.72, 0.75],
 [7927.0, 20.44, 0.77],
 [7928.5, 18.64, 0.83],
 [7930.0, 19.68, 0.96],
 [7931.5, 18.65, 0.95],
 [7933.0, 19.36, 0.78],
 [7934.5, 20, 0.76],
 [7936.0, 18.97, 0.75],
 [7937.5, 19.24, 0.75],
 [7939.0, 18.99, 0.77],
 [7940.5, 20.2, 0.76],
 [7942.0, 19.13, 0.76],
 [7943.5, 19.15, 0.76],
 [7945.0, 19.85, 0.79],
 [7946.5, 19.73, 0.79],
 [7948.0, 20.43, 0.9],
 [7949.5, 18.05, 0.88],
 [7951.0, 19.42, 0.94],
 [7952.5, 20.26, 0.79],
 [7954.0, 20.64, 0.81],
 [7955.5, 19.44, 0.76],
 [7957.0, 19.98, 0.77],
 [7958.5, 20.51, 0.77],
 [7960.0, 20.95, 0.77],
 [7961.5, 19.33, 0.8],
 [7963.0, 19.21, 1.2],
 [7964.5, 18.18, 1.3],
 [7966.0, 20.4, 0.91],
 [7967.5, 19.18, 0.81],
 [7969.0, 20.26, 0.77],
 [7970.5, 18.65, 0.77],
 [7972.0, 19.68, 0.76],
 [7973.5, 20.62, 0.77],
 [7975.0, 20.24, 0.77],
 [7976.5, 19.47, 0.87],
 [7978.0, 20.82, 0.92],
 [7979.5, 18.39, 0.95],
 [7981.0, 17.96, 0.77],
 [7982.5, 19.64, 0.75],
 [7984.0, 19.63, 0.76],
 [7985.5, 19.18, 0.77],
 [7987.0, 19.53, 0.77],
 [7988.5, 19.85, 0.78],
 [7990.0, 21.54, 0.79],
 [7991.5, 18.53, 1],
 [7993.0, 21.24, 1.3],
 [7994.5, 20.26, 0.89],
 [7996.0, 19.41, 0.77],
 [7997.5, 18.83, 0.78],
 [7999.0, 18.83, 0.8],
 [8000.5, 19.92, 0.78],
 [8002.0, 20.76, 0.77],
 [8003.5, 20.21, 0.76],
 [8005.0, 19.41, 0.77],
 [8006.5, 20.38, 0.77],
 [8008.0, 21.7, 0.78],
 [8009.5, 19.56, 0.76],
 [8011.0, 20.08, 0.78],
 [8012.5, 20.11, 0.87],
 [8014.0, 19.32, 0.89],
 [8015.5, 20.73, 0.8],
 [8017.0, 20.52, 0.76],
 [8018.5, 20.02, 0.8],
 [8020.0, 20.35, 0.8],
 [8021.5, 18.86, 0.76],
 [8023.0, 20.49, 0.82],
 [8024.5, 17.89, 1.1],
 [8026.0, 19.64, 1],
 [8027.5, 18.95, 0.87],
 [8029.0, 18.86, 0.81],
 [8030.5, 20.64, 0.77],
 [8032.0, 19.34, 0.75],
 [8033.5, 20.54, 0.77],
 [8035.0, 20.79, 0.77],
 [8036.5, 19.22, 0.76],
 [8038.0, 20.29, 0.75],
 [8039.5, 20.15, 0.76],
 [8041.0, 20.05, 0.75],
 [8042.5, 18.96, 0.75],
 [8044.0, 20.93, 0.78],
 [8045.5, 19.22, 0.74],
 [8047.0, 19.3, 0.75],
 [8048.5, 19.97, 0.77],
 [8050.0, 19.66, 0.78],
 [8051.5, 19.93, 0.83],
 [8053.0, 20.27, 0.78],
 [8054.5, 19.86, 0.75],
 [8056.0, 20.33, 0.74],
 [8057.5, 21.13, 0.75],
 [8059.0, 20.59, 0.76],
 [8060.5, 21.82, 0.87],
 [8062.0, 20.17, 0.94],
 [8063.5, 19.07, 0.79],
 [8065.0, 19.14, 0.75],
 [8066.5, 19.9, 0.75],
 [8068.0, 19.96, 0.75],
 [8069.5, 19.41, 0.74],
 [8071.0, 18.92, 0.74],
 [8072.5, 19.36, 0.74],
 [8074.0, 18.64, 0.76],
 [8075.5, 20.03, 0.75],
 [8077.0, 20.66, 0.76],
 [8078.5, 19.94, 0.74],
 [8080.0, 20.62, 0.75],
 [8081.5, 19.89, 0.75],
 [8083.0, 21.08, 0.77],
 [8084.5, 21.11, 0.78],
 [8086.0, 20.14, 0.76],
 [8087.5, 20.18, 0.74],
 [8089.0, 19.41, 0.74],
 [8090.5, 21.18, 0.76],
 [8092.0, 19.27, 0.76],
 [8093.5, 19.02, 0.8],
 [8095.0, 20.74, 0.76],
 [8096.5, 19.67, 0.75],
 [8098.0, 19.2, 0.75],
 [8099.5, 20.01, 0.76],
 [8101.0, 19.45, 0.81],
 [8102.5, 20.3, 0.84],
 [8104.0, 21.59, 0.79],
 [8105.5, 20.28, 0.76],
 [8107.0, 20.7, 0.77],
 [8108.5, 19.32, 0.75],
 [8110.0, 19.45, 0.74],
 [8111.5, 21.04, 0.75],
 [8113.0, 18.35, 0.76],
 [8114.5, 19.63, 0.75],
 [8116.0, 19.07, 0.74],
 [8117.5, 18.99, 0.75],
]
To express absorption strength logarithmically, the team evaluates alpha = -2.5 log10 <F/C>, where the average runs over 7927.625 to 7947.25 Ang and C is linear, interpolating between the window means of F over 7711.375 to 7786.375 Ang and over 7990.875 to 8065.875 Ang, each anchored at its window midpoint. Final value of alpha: 0.01 mag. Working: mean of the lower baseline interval 18.8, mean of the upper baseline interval 19.9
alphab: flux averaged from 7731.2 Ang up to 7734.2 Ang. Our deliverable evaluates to 19.3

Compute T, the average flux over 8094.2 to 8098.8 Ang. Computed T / 19.9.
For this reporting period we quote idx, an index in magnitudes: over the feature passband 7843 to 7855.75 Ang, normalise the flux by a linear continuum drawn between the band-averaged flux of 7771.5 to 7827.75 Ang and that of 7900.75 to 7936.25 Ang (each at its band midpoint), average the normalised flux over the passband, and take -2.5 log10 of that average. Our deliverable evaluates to 0.01 mag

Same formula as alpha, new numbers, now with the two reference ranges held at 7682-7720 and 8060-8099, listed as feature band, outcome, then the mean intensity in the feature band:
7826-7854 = 0.02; 18.8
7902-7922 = 0.00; 19.4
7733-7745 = 0.00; 18.9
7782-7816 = -0.01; 19.3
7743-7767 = 0.04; 18.3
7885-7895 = -0.01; 19.6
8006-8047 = -0.01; 19.9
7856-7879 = 0.00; 19.4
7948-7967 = -0.01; 19.7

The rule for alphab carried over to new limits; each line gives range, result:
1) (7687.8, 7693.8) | 19.2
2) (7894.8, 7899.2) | 19.6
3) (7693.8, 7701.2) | 17.7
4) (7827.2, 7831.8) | 18.5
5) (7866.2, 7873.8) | 19.2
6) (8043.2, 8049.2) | 19.8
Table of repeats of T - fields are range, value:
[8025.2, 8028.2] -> 19.3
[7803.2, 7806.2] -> 18.8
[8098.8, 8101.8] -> 19.7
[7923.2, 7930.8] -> 19.5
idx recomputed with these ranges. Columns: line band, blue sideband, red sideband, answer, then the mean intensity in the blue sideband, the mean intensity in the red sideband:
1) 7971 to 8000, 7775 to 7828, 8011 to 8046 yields 0.00 mag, 19.3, 19.8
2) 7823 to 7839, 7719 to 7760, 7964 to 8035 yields 0.03 mag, 18.7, 19.8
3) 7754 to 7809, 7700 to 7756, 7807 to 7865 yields 0.00 mag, 18.8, 19.2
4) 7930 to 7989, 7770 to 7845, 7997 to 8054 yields 0.01 mag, 19.2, 19.9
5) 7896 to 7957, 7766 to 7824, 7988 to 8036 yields 0.01 mag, 19.3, 19.9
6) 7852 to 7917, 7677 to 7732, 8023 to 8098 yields 0.00 mag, 18.9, 19.9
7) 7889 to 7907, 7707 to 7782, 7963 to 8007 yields -0.01 mag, 18.8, 19.7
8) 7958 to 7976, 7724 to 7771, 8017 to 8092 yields -0.01 mag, 18.7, 19.9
